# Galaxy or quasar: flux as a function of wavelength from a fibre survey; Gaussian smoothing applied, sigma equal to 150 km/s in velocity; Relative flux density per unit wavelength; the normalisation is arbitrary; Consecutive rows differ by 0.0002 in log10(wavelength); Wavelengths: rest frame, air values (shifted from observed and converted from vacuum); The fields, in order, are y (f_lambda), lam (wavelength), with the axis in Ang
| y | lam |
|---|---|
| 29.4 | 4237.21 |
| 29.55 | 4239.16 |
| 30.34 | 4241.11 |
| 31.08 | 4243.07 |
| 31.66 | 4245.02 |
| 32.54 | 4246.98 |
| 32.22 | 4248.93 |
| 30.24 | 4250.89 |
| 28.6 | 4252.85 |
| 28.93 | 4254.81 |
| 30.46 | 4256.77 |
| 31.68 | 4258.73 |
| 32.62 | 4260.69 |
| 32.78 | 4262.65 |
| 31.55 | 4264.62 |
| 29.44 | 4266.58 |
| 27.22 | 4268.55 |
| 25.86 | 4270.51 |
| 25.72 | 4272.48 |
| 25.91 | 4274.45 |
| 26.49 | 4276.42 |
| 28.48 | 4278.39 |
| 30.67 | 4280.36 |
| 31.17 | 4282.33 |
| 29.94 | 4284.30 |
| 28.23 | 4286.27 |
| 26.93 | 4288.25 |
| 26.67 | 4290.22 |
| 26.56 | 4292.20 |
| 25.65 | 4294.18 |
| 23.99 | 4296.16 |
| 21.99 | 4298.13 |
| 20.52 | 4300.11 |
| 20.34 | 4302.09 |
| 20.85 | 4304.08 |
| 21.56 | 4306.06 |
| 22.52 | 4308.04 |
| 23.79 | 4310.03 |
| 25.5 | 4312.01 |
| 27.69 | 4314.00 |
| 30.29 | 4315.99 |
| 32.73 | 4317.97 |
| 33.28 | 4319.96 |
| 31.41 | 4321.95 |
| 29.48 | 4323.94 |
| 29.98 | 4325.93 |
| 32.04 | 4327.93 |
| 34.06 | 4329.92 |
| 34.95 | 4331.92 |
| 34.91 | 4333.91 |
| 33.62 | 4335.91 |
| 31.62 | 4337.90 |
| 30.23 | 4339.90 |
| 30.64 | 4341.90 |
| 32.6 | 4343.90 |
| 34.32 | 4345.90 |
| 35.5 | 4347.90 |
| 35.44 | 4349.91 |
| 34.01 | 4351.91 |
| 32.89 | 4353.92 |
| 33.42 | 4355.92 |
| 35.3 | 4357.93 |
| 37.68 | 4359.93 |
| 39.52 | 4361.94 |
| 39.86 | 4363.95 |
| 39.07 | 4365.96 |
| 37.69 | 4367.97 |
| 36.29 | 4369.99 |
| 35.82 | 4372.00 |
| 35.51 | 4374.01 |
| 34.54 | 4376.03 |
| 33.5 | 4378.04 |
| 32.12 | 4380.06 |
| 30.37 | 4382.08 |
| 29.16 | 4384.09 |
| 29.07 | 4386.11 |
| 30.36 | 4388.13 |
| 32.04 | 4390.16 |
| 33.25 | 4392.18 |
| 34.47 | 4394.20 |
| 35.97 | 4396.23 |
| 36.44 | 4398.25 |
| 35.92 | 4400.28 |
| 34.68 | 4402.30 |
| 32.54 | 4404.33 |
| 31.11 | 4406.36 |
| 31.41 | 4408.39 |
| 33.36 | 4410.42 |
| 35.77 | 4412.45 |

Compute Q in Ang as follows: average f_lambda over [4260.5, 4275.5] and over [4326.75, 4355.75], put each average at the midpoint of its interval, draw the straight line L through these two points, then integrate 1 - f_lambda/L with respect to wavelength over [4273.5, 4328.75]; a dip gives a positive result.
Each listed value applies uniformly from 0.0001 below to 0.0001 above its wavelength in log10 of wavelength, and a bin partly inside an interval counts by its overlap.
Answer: 6.9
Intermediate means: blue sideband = 28.7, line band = 26.9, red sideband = 33.3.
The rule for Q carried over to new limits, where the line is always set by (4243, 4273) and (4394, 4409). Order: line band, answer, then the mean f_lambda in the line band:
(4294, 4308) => 4.2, 22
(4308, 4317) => 1.5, 26.3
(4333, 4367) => -2.1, 34.8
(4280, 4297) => 1.8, 27.7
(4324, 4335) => -0.2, 32.9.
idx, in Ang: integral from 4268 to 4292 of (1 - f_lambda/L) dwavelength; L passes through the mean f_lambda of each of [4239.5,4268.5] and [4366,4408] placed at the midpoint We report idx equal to 2.8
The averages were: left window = 30.9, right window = 33.6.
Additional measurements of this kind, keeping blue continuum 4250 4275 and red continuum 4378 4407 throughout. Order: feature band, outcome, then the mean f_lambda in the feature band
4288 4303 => 3.1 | 24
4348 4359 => -0.9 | 34.3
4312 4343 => -0.5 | 31.6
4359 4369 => -2.1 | 38.7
